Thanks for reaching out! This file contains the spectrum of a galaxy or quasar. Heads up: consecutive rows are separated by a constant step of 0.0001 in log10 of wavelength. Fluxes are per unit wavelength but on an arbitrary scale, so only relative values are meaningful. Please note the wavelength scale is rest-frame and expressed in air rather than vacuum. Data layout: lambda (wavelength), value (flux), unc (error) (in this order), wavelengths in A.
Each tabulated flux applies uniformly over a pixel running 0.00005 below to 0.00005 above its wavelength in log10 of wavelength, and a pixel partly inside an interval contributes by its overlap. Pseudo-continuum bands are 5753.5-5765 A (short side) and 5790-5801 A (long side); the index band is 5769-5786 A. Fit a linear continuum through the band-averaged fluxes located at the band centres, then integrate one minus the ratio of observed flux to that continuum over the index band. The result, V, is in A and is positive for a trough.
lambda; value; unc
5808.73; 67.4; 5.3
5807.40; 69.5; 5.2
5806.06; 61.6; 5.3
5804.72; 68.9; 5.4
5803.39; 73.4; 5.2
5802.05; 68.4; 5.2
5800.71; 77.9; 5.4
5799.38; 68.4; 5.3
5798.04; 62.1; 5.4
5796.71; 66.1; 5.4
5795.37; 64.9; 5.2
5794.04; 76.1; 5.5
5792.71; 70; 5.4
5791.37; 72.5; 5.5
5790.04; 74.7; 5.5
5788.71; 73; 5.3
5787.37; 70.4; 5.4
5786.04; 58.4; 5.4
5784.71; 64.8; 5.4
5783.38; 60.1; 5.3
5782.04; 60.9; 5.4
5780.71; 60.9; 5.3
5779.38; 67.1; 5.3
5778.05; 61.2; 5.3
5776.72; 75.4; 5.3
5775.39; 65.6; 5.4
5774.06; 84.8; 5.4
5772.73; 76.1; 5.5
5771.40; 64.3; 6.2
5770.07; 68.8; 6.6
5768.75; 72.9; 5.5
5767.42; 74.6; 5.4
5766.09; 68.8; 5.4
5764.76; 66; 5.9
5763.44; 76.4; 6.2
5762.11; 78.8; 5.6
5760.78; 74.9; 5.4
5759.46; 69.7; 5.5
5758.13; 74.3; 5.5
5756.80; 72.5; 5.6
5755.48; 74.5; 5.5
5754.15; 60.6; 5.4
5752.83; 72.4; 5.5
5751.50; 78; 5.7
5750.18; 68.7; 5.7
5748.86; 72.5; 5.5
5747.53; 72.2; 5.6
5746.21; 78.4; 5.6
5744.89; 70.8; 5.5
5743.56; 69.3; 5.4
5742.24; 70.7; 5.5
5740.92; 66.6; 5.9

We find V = 0.9 A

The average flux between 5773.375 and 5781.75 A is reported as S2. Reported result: 68.8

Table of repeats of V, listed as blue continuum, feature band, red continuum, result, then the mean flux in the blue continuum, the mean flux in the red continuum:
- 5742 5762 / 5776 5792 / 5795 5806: 0.7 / 72.2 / 68.4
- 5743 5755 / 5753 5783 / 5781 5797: -0.3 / 71.5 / 67.5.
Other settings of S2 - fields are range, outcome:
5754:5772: 71.5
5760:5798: 69.5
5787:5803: 70.4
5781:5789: 64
